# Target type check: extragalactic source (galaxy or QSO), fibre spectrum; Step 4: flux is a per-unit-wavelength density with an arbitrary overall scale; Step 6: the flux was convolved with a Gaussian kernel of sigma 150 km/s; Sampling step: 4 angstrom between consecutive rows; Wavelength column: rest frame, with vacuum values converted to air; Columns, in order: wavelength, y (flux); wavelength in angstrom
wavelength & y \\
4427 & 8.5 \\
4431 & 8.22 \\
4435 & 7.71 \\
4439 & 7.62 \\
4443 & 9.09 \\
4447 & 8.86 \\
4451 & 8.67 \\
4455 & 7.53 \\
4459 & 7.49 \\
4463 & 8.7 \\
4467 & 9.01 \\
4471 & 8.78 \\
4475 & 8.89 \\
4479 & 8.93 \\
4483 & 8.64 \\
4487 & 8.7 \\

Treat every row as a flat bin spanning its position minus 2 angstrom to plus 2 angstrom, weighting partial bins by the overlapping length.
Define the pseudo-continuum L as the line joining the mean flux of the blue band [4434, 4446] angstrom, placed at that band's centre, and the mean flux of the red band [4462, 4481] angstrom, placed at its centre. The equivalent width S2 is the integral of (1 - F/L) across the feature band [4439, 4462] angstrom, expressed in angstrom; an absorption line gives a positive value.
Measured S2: 0.4 angstrom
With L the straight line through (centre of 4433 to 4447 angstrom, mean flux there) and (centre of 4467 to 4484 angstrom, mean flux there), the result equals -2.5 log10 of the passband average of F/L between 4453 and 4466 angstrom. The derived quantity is 0.08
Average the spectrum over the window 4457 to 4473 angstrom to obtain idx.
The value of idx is 8.49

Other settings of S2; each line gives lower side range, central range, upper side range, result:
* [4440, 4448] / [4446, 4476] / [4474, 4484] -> 1.2 angstrom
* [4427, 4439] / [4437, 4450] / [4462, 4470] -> -0.4 angstrom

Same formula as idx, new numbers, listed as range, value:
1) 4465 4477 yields 8.89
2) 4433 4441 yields 7.67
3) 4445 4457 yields 8.35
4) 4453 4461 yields 7.51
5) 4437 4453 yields 8.56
